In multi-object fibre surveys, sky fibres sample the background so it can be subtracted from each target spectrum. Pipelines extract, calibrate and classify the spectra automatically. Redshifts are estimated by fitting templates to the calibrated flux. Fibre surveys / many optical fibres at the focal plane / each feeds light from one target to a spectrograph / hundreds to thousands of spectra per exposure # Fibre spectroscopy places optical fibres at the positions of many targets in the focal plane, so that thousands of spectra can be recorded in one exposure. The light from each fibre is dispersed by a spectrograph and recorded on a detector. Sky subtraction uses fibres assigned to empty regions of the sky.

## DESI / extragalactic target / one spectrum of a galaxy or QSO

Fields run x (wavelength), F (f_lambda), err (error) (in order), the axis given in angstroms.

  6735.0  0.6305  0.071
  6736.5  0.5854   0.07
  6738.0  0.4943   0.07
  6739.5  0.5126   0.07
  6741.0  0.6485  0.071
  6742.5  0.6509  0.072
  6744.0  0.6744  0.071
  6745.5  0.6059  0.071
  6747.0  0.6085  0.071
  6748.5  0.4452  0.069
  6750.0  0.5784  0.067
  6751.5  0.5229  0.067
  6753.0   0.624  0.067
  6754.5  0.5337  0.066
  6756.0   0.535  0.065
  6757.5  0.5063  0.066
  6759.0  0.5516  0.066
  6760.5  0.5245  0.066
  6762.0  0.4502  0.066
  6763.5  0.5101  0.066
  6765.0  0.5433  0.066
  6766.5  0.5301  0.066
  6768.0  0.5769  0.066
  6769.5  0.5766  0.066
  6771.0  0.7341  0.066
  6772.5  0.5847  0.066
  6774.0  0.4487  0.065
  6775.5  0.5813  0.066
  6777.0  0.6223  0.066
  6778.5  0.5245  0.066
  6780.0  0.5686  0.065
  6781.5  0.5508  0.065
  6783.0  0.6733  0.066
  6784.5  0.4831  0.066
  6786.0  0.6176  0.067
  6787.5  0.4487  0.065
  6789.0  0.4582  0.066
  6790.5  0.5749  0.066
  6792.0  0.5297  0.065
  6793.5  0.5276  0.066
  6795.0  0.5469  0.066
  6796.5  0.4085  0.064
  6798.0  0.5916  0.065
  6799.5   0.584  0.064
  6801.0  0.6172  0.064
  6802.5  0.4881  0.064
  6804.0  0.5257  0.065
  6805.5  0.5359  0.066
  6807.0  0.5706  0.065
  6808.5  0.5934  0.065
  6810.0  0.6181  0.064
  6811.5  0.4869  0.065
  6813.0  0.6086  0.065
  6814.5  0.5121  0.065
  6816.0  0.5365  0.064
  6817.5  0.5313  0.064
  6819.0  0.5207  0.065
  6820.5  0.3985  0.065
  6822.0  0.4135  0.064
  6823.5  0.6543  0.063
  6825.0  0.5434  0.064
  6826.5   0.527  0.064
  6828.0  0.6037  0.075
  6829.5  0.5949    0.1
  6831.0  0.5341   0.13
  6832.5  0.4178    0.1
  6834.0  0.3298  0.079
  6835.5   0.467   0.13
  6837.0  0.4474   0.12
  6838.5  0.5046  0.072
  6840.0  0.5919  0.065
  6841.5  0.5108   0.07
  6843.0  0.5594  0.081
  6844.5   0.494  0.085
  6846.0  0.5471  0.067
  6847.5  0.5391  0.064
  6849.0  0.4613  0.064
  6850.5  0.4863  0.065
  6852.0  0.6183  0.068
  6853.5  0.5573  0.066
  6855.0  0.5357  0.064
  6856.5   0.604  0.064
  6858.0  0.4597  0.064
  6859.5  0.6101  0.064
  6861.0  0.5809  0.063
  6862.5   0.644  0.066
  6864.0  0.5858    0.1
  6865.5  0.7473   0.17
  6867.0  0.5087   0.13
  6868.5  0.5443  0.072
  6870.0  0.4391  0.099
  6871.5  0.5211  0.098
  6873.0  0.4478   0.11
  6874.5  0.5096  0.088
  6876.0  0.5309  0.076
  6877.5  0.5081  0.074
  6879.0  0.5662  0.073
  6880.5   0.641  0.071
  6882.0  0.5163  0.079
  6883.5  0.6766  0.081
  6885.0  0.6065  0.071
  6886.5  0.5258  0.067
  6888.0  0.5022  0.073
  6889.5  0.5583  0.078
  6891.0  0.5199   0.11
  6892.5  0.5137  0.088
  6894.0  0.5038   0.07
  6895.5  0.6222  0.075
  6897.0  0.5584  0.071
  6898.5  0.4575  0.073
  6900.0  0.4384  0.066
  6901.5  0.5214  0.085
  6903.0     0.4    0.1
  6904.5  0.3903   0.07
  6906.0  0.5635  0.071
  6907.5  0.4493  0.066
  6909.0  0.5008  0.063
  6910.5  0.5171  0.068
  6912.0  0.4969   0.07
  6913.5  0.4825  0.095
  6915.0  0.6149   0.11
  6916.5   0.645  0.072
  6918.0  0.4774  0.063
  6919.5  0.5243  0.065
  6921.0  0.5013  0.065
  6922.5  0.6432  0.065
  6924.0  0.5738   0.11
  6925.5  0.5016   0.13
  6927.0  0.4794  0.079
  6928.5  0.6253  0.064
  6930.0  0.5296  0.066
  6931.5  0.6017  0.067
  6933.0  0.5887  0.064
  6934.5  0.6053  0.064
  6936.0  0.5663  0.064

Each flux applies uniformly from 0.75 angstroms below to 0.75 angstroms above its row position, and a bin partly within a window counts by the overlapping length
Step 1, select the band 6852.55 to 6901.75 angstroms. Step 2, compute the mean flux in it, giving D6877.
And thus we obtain 0.548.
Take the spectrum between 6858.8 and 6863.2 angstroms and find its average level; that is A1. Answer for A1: 0.611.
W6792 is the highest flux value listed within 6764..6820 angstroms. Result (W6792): 0.7341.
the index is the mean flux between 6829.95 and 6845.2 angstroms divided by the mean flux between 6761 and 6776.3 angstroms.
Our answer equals 0.9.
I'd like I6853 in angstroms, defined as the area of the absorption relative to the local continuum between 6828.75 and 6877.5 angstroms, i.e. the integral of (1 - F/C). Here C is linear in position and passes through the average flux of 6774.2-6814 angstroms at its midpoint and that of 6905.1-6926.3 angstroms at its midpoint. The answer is 1.19 angstroms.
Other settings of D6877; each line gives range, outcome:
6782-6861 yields 0.531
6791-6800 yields 0.531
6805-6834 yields 0.532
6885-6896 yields 0.538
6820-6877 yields 0.529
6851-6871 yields 0.57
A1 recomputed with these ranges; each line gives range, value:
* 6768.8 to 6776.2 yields 0.585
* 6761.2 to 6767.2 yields 0.508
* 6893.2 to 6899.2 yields 0.536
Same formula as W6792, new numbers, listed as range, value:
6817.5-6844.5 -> 0.6543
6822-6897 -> 0.7473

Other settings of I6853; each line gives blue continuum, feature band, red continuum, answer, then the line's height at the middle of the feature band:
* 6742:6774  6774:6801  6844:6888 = 0.6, 0.559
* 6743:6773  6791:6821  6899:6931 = 0.6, 0.548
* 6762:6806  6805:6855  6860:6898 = 2.4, 0.552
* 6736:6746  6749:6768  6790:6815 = 1.6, 0.582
